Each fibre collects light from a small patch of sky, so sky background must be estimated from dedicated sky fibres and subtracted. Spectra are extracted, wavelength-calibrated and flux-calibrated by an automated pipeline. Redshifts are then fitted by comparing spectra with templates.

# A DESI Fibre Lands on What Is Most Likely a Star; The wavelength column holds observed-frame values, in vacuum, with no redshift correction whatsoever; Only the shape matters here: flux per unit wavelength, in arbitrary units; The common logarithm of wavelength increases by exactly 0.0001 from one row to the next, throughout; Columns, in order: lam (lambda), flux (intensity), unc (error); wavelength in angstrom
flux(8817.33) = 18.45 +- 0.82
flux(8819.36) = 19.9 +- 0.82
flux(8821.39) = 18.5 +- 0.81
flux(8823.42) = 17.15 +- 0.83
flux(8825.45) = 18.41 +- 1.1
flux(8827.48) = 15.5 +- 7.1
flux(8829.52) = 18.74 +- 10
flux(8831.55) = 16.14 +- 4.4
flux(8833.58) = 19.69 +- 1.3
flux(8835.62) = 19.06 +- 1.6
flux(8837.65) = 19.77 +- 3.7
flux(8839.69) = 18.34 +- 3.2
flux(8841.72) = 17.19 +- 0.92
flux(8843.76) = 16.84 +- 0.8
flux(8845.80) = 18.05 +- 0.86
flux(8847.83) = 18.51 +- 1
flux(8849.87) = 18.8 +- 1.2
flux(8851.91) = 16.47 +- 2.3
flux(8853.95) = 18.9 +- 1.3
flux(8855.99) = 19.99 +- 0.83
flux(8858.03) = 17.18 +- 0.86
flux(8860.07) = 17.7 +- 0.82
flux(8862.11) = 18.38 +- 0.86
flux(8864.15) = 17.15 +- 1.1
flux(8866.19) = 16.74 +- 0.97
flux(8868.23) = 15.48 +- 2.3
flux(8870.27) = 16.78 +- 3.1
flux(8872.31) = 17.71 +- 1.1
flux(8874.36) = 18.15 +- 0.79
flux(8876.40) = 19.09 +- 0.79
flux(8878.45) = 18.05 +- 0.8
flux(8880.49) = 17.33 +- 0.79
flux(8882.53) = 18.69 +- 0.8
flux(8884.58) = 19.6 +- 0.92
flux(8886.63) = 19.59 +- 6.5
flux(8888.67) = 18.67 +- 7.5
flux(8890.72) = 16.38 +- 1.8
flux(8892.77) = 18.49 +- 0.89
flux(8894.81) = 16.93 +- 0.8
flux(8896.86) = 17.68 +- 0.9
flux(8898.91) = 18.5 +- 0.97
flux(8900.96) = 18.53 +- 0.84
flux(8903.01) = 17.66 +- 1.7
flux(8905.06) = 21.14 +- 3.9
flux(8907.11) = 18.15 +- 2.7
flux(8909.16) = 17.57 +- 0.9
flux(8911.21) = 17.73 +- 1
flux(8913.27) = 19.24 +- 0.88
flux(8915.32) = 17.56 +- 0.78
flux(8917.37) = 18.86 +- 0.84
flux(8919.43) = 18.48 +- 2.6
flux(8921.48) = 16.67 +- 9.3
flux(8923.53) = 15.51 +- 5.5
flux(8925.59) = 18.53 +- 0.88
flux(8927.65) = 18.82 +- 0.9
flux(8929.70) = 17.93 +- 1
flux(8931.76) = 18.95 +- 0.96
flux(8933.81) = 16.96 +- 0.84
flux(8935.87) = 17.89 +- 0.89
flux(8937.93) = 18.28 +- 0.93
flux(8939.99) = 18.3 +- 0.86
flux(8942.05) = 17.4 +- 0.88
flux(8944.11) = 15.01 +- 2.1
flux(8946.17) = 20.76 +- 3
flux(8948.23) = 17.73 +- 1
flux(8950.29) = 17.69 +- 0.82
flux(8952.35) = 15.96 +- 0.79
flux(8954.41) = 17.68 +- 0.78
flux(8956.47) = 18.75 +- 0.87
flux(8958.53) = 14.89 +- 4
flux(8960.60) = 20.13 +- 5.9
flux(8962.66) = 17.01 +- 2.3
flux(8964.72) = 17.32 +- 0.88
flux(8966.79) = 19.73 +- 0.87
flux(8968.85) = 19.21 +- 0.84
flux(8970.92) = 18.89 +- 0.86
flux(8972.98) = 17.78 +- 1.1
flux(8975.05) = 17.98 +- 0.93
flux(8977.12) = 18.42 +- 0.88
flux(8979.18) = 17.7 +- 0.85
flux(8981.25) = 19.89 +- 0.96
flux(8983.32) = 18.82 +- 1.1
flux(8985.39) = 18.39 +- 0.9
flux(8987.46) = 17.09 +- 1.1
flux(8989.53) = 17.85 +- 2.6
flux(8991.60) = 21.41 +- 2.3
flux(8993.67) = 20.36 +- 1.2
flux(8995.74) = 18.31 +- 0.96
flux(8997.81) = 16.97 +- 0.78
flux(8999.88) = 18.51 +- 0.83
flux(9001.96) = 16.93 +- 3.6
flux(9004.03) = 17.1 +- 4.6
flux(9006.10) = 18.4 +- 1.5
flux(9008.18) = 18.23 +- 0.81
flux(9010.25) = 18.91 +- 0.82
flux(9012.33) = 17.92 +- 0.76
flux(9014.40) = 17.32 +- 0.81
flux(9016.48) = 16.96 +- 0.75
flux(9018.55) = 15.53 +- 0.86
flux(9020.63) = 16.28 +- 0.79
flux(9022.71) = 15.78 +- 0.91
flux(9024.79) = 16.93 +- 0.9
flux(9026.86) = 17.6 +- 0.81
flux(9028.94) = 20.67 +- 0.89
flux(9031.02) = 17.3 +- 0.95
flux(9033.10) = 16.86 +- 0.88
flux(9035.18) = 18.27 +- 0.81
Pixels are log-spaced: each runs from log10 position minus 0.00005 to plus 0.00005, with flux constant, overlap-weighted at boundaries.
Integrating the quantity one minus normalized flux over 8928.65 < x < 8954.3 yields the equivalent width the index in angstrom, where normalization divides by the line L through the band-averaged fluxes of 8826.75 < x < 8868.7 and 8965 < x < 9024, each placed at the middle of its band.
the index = 0.4 angstrom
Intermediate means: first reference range 17.9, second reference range 18.1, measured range 17.7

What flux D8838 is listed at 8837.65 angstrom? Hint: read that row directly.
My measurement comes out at 19.77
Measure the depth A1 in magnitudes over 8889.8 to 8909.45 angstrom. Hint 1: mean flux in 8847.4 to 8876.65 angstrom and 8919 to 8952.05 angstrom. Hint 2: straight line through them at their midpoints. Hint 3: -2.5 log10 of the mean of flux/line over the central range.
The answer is -0.023 mag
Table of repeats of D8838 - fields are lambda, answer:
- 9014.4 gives 17.32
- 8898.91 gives 18.5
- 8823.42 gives 17.15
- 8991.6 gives 21.41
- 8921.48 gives 16.67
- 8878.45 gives 18.05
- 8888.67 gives 18.67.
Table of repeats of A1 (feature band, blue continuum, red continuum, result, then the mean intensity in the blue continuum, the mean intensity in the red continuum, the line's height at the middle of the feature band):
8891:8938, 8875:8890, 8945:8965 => 0.01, 18.7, 17.8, 18.3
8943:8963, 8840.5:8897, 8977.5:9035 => 0.02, 17.9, 17.9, 17.9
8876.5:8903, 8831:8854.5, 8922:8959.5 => -0.02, 18.2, 17.6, 17.9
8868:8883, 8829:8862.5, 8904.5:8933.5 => 0.03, 18.2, 18.1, 18.2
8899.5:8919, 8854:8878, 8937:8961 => -0.05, 17.7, 17.6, 17.7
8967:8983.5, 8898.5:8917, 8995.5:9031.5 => -0.05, 18.5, 17.5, 17.9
